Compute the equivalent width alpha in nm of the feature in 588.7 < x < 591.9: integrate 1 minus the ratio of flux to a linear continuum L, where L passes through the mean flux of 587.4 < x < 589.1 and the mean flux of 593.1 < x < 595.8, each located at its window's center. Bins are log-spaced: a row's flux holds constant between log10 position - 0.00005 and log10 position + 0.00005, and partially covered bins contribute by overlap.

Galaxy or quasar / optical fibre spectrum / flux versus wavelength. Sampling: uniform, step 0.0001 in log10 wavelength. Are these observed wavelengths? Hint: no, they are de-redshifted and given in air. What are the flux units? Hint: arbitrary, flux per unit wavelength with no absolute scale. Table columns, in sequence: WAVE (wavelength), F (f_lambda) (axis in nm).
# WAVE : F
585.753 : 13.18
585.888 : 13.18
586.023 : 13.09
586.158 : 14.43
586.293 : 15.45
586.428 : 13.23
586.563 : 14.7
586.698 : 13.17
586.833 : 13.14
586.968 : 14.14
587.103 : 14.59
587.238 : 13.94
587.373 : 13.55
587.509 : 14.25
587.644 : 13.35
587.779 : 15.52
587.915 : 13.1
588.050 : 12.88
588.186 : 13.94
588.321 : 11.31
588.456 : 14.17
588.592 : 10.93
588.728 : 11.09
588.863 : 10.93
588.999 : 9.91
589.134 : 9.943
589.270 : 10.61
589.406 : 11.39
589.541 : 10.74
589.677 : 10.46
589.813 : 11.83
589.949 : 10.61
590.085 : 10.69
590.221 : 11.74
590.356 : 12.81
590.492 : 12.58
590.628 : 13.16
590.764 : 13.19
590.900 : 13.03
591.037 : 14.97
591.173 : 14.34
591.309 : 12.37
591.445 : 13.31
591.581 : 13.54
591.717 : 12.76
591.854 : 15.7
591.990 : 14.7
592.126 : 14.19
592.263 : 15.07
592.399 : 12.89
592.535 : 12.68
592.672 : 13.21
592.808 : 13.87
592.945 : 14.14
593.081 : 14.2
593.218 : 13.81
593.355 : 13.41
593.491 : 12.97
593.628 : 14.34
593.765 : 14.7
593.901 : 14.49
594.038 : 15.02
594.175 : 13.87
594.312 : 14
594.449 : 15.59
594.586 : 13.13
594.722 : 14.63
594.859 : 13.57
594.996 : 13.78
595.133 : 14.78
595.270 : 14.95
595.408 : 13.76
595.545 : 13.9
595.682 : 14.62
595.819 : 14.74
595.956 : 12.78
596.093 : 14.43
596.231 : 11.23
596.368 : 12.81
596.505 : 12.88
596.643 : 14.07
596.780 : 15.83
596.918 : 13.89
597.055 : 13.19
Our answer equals 0.24 nm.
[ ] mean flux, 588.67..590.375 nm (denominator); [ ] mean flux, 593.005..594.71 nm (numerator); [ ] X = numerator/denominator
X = 1.29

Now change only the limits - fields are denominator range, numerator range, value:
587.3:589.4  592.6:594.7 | 1.14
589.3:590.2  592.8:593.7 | 1.26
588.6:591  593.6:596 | 1.24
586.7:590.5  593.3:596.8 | 1.14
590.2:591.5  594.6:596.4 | 1.05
